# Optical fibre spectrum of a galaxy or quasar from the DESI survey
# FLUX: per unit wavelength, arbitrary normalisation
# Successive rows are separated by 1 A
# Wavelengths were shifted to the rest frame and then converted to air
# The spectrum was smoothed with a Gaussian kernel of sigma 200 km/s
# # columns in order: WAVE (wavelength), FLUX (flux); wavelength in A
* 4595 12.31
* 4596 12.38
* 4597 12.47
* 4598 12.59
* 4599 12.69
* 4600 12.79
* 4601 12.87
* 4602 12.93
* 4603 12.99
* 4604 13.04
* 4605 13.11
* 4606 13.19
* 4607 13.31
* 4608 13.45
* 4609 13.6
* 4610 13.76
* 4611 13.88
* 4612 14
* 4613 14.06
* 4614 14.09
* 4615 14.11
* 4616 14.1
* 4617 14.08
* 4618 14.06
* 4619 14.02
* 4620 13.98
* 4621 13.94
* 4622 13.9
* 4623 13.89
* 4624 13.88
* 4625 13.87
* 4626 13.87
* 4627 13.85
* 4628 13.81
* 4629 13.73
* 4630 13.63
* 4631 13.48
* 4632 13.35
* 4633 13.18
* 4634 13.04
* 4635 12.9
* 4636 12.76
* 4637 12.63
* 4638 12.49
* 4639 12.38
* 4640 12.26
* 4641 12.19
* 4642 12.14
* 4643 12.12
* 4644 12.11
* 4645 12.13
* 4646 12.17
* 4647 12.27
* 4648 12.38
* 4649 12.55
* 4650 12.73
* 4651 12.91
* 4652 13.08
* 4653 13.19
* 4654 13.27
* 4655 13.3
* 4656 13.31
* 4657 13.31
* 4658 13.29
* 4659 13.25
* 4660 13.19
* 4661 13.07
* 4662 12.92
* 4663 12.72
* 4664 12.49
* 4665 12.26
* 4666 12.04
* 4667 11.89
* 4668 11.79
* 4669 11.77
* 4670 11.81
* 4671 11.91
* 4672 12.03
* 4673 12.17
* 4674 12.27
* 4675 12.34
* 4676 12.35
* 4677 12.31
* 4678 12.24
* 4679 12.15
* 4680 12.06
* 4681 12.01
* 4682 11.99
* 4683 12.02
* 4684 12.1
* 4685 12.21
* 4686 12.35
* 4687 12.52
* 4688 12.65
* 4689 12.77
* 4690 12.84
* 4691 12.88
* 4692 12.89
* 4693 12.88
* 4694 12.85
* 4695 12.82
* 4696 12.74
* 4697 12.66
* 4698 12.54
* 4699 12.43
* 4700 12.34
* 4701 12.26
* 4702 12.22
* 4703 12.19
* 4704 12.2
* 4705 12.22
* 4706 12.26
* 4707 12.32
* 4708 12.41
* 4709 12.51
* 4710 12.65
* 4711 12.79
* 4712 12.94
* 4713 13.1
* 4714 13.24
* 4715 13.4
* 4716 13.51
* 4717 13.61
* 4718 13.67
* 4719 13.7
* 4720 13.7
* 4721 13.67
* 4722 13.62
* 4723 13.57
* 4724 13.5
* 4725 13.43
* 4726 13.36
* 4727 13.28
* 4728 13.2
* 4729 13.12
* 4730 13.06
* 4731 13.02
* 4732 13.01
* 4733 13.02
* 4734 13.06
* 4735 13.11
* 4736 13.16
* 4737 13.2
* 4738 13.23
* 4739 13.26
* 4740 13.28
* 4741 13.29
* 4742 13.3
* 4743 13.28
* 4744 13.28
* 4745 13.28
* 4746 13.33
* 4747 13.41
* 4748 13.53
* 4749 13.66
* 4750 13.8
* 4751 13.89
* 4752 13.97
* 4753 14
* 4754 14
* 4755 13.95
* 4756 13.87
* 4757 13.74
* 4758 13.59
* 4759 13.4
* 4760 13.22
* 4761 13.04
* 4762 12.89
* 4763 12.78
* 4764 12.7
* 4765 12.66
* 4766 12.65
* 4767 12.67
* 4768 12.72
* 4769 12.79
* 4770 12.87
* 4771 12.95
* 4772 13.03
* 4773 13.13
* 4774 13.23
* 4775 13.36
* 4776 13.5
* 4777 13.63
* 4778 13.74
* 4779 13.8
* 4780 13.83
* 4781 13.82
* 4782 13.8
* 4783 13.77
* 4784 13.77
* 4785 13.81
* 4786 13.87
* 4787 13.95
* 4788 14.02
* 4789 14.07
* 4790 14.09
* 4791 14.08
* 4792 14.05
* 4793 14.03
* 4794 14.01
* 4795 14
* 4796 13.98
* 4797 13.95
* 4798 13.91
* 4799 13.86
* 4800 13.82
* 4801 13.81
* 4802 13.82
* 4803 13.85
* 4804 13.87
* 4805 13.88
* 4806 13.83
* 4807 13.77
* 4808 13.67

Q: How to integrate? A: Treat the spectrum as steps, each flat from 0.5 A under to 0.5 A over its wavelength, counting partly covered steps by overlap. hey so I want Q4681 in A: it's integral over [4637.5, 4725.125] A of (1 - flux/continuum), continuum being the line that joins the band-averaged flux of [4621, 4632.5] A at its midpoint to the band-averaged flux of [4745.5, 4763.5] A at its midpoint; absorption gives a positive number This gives 6.68 A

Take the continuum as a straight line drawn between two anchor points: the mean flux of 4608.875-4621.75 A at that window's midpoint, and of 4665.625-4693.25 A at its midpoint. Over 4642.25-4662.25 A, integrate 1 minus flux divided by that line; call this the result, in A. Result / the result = 0.3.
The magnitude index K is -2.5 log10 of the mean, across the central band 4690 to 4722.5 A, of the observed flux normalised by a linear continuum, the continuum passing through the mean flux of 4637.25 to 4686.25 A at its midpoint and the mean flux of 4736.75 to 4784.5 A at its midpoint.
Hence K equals 0.00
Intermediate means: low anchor 12.4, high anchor 13.4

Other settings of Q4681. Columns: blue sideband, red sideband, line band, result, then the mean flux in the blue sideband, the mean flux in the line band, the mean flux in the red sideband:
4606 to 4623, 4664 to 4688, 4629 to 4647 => 0.7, 13.9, 12.7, 12.1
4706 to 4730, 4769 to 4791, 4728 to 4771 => 0.5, 13.2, 13.3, 13.6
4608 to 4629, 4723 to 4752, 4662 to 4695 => 3.1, 13.9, 12.3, 13.3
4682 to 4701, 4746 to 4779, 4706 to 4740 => -0.7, 12.6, 13.2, 13.3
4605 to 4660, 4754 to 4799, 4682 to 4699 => 1.0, 13.3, 12.6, 13.5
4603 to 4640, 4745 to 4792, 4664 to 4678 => 1.5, 13.5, 12.1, 13.5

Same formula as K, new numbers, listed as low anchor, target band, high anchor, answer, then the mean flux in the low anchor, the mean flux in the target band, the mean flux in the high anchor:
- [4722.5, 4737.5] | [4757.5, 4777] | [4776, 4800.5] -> 0.05 mag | 13.2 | 13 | 13.9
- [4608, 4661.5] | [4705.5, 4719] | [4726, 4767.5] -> 0.03 mag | 13.3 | 13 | 13.3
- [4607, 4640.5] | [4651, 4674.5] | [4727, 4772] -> 0.07 mag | 13.6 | 12.6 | 13.3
